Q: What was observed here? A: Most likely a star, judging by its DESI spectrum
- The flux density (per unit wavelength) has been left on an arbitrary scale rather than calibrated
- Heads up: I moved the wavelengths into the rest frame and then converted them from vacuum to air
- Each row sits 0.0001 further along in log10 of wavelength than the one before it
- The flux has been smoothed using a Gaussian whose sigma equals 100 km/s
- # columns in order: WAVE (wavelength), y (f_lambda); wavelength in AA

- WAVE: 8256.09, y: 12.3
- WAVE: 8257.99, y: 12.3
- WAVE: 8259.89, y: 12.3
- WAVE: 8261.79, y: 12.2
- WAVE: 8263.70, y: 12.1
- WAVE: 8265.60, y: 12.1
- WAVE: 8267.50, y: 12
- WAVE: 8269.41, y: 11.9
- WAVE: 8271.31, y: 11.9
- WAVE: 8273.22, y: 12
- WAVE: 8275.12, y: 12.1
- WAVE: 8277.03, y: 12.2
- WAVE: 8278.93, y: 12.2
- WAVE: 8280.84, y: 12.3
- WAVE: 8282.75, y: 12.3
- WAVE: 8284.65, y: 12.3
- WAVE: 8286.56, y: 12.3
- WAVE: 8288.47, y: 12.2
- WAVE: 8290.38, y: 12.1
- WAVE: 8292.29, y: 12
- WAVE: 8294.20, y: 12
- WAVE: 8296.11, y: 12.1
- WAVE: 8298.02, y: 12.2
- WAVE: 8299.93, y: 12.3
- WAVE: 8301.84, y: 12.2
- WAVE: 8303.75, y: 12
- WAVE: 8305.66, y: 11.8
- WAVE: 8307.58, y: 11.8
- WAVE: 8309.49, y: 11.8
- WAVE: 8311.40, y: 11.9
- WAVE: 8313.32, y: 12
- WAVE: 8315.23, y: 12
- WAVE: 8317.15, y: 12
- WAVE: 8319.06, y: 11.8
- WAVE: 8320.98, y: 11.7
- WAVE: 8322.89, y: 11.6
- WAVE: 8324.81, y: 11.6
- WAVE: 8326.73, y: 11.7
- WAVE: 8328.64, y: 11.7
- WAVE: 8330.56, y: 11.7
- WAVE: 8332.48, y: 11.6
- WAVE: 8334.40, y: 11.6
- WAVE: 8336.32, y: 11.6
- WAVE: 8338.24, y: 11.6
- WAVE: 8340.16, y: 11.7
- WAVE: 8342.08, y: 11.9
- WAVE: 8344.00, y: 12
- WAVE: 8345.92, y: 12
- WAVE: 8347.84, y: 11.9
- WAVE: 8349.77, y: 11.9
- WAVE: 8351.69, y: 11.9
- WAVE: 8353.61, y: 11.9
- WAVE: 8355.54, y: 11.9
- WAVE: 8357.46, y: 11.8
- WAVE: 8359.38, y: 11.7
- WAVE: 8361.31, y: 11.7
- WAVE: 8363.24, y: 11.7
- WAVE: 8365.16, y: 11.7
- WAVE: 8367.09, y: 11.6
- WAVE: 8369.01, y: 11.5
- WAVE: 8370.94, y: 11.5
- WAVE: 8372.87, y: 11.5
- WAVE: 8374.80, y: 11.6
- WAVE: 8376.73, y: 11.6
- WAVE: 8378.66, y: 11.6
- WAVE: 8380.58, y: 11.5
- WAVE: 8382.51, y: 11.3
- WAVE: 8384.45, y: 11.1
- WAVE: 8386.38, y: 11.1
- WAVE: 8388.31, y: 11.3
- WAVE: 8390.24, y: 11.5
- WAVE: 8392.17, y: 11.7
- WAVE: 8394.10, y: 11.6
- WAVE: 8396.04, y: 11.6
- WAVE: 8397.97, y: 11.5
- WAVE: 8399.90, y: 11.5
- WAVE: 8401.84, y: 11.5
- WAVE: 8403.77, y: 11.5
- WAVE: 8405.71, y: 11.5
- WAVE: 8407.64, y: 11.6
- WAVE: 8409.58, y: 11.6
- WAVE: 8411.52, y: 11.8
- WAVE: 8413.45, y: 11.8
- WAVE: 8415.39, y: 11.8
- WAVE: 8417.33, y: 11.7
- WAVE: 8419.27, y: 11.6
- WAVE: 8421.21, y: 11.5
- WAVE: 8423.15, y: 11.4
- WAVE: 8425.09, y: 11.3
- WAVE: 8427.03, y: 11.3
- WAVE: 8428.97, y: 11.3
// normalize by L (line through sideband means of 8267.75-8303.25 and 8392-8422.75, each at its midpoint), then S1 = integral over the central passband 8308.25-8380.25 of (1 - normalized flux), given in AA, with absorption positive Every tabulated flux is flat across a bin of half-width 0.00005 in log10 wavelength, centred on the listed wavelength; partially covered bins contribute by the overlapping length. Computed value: 0.8 AA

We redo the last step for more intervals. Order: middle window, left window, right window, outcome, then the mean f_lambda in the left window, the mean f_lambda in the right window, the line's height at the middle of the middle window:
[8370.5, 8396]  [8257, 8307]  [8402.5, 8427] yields 0.54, 12.1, 11.6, 11.7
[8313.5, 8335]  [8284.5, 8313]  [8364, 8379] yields 0.27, 12.1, 11.6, 11.9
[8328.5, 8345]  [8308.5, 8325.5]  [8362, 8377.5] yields 0.04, 11.8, 11.6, 11.7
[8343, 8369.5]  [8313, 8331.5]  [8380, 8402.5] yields -0.46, 11.8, 11.4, 11.6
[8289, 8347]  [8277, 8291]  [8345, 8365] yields 0.86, 12.2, 11.8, 12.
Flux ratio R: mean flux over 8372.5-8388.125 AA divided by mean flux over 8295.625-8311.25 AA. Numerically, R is 0.9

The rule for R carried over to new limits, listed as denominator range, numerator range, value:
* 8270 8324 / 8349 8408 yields 0.96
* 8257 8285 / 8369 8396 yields 0.94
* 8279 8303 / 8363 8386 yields 0.94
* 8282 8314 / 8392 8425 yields 0.96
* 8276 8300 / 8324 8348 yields 0.96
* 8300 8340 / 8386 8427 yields 0.98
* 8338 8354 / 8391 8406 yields 0.97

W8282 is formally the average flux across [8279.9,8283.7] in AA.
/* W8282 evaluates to 12.3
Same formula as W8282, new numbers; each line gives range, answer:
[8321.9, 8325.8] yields 11.6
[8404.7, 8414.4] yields 11.7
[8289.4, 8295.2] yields 12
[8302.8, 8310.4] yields 11.8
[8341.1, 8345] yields 12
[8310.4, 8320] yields 11.9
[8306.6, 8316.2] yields 11.9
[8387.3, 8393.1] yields 11.5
